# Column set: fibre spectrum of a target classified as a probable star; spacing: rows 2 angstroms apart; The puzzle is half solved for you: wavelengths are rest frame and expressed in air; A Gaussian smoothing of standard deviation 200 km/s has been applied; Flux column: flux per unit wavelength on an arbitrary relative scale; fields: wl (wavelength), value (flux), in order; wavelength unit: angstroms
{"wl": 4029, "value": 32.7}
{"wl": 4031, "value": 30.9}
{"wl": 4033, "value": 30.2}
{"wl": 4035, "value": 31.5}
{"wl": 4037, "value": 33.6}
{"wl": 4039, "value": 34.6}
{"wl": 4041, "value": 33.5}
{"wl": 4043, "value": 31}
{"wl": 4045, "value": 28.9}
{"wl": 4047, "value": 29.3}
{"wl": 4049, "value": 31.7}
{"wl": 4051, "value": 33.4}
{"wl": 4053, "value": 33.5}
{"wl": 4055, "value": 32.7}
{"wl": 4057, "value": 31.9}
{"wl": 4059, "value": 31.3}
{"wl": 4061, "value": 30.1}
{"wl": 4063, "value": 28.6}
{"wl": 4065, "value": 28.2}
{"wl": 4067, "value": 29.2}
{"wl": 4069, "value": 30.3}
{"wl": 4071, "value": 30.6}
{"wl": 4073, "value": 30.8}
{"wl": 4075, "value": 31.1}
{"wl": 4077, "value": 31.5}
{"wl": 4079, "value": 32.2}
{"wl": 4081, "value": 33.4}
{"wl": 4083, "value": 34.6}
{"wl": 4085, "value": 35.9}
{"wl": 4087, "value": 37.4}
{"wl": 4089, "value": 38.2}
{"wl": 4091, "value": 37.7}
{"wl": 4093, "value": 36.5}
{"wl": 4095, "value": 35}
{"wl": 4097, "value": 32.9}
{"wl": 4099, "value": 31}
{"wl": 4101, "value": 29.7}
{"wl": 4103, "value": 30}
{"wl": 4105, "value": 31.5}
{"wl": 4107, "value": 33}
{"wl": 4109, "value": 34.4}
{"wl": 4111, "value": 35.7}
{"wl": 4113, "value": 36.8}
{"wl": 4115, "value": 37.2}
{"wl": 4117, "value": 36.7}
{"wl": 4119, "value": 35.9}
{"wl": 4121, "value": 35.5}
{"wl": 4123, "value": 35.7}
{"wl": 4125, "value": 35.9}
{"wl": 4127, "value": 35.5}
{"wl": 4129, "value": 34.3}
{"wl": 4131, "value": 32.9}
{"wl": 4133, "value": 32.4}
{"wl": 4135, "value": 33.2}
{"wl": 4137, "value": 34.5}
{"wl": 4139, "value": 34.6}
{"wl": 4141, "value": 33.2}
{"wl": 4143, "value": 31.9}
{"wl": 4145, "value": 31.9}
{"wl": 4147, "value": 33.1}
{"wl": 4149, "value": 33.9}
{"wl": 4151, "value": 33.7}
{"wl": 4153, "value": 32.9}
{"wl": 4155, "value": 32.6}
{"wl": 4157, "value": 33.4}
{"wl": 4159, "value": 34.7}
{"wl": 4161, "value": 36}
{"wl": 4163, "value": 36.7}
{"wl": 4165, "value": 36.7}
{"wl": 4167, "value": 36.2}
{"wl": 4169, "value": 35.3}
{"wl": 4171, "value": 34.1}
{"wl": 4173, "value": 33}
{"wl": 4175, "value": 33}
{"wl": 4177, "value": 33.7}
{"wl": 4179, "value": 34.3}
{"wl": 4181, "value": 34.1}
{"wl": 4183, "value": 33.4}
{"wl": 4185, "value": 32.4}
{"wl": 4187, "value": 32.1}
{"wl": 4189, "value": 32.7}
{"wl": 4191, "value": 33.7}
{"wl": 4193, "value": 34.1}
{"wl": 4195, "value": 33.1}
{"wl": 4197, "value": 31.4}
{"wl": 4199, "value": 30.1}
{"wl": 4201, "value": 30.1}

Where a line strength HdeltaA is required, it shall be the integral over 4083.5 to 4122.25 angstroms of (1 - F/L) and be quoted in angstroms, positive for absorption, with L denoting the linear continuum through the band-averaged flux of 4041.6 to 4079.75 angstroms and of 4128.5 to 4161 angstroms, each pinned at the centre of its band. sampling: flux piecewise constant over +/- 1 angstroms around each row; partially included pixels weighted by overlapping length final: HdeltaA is -3.2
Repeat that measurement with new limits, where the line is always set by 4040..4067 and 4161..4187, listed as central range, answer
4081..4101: -1.9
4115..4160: -1.0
